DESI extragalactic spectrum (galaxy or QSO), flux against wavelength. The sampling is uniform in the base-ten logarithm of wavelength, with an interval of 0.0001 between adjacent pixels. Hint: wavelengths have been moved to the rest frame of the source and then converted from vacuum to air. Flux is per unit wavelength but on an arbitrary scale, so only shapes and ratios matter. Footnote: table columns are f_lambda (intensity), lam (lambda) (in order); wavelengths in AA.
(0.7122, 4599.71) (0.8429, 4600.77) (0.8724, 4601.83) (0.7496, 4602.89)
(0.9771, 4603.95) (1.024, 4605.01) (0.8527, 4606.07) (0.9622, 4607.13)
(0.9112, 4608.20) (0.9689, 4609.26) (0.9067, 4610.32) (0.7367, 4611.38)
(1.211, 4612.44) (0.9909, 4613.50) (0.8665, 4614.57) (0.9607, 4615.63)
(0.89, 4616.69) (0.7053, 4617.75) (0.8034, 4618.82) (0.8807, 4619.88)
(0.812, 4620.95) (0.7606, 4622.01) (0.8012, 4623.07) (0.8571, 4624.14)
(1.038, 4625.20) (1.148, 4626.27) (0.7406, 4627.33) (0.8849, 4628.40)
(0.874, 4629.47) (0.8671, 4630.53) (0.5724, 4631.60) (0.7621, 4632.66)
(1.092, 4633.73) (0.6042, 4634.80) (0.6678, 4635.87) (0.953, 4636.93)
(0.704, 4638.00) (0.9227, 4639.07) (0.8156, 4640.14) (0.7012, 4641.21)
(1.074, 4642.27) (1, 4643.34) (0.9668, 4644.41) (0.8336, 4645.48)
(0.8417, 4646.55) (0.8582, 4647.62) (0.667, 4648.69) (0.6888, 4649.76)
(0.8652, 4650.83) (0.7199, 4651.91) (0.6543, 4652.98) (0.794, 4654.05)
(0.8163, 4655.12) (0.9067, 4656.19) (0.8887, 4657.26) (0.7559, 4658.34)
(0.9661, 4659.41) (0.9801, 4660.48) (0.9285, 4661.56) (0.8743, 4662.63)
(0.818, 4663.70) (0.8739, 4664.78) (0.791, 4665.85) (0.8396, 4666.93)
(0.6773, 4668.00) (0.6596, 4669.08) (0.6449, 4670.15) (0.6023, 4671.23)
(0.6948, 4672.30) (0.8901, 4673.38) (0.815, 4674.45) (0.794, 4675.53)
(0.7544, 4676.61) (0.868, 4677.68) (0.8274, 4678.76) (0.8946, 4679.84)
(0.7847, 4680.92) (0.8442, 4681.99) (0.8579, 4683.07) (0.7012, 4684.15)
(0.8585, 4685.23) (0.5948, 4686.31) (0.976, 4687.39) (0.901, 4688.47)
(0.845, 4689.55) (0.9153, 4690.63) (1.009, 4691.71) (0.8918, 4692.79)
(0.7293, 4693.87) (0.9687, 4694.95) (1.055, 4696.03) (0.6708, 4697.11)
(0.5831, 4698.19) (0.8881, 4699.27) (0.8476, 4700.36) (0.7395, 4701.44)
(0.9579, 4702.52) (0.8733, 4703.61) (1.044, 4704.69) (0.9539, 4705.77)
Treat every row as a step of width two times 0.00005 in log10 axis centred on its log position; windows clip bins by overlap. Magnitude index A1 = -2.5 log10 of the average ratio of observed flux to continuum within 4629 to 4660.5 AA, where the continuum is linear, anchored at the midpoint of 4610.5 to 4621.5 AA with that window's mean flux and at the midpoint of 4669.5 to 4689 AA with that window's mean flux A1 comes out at 0.02 mag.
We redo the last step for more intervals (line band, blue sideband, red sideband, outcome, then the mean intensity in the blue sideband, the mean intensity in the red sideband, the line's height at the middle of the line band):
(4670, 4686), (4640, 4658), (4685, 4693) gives 0.095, 0.828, 0.874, 0.861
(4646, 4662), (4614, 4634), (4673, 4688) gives 0.019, 0.856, 0.818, 0.836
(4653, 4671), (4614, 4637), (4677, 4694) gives 0.035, 0.841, 0.846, 0.844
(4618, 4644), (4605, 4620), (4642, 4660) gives 0.035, 0.908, 0.838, 0.874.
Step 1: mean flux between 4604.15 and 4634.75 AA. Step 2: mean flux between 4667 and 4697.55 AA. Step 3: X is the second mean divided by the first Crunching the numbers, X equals 0.92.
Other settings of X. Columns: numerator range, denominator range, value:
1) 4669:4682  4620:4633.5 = 0.91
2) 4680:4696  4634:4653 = 1.05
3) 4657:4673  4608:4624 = 0.91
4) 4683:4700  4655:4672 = 1.03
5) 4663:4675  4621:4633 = 0.89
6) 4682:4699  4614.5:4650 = 0.99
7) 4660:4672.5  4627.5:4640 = 0.97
